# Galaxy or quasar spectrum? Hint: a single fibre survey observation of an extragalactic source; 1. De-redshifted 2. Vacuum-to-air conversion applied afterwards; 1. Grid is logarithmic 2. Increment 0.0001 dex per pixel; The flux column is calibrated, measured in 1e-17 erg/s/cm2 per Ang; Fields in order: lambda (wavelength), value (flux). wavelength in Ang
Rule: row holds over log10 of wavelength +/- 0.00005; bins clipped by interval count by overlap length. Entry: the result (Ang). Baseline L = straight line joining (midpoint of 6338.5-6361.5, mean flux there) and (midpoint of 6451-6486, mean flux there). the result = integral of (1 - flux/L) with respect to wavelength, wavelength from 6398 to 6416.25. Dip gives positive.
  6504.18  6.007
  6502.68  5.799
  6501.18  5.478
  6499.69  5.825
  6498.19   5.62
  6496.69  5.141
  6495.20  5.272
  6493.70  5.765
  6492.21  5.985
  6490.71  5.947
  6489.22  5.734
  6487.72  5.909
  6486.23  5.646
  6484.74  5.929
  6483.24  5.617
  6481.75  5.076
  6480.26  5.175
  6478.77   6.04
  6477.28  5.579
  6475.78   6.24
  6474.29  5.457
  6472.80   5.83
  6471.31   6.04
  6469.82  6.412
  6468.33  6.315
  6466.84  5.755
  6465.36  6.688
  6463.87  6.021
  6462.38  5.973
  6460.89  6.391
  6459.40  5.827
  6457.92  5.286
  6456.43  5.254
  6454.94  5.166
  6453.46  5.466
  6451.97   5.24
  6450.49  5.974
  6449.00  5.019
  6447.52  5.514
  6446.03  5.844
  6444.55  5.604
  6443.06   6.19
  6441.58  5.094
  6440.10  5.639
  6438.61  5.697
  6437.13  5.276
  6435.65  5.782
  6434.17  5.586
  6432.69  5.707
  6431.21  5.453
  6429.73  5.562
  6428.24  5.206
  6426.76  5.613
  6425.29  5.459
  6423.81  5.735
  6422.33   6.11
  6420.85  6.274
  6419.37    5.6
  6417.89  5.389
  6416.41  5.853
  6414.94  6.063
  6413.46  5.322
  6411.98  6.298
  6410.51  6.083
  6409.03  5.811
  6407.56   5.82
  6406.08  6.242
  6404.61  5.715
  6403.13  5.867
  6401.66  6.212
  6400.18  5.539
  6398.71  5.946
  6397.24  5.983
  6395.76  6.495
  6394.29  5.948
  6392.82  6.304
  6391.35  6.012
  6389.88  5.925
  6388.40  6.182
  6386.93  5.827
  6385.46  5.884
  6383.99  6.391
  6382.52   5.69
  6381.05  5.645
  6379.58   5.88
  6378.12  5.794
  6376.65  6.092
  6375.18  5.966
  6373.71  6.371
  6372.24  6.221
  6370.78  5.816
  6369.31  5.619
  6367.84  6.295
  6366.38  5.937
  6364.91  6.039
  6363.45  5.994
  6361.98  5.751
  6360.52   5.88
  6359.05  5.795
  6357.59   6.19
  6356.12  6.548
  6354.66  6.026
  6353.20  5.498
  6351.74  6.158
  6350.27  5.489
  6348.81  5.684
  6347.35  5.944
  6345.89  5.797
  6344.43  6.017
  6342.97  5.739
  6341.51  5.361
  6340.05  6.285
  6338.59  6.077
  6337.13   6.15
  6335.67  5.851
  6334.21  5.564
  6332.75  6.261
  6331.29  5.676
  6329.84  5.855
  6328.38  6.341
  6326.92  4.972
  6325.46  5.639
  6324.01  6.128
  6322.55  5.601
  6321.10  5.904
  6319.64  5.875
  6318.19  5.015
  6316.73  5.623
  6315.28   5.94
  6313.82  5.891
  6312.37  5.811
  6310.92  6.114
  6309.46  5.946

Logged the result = -0.2 Ang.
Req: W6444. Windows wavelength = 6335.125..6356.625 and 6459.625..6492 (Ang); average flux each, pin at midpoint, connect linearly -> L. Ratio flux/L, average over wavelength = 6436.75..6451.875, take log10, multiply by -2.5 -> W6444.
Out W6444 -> 0.06 mag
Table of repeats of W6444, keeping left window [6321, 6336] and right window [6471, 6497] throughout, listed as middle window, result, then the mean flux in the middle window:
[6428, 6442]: 0.04 mag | 5.52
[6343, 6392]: -0.03 mag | 5.95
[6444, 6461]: 0.04 mag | 5.52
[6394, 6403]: -0.05 mag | 6.01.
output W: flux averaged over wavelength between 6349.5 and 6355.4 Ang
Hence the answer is 5.8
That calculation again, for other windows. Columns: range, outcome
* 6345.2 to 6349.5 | 5.81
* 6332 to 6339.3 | 5.97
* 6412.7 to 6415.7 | 5.7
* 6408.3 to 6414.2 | 5.88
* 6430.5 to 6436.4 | 5.64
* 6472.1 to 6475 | 5.64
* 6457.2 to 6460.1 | 5.57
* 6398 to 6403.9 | 5.89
